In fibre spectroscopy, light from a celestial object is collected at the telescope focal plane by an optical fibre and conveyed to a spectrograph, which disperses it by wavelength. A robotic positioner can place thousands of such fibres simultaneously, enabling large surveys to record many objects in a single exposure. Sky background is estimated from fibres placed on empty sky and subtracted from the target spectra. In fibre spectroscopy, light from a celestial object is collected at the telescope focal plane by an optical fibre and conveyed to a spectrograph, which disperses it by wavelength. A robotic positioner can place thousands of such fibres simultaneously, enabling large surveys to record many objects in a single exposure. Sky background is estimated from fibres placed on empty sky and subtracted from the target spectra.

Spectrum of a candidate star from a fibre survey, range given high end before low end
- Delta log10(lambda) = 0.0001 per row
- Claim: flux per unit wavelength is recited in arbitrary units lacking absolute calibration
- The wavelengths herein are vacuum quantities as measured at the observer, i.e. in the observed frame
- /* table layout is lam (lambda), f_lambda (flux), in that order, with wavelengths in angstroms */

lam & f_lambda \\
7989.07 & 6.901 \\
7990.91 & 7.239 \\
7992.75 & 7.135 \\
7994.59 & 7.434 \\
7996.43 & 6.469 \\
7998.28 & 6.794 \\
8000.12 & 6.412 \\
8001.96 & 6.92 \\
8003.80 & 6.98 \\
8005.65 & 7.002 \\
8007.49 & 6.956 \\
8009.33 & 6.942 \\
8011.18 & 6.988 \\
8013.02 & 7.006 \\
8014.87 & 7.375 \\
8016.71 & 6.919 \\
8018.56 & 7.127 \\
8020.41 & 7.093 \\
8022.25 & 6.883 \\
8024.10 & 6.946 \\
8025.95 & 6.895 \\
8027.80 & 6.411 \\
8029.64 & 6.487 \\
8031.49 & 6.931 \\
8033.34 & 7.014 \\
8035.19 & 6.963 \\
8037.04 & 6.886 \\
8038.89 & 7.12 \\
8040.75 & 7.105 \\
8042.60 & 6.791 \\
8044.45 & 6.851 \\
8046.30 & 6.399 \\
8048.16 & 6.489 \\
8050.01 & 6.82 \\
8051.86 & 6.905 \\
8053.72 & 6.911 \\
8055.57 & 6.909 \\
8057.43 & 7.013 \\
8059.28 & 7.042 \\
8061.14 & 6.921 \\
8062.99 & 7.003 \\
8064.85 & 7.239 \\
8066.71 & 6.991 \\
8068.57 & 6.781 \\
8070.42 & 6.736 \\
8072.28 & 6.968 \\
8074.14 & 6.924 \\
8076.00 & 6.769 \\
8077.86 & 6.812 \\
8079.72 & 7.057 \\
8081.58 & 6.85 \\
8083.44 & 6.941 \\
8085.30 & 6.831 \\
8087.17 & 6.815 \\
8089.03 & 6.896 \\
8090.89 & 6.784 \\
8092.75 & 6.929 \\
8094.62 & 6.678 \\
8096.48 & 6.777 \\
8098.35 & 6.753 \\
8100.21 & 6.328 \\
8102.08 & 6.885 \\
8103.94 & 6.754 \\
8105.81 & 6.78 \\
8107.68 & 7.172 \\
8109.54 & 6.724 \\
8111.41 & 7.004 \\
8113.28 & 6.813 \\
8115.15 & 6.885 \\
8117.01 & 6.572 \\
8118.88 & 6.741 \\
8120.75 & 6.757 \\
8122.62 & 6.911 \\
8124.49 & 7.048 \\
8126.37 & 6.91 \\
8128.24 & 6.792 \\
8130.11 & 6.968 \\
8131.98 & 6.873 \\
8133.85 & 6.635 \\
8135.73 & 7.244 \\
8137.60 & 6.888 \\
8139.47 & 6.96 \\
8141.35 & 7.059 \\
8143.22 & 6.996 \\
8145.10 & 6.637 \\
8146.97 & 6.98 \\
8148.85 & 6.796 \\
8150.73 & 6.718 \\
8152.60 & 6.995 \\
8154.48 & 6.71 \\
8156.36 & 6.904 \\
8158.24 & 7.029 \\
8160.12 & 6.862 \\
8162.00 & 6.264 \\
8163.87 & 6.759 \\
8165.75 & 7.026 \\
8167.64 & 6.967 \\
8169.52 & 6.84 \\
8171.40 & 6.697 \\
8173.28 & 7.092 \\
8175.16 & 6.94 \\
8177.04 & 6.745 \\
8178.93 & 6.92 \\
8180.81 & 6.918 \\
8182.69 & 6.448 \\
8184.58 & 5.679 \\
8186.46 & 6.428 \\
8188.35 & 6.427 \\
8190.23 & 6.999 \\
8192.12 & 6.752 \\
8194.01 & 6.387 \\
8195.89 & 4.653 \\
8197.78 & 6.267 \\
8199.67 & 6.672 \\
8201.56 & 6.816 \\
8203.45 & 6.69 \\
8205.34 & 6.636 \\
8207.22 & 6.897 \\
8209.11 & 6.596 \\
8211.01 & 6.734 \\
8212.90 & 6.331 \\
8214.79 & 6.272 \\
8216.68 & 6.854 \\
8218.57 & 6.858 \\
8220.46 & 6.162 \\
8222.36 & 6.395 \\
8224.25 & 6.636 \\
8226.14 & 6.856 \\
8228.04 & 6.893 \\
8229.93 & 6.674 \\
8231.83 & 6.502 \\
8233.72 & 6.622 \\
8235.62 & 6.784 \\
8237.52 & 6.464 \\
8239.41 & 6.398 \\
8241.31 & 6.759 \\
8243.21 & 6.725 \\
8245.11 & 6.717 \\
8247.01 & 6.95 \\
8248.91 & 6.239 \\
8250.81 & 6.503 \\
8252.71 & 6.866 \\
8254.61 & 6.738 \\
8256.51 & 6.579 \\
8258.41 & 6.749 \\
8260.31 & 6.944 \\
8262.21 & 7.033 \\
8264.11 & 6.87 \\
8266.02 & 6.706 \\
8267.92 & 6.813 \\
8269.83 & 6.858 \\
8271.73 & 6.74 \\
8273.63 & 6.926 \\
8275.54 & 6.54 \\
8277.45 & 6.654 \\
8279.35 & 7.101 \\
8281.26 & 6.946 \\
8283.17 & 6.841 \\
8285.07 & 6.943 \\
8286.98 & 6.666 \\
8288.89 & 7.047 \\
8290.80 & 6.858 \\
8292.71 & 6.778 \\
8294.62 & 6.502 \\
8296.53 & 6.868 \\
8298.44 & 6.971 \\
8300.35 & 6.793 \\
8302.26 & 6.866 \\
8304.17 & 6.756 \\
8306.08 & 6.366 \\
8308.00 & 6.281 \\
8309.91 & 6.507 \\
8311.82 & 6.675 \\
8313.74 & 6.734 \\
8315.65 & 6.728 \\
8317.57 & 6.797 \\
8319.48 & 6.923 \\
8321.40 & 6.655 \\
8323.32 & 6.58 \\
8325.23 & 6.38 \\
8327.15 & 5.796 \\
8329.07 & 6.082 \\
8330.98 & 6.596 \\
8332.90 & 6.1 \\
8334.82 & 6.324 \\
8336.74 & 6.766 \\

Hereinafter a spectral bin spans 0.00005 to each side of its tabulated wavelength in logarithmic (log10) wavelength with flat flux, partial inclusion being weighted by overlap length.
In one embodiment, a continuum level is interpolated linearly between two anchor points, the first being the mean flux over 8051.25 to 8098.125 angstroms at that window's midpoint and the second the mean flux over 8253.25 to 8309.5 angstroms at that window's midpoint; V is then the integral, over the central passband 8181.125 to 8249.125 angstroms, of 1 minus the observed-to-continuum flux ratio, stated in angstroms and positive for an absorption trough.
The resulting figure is 2.8 angstroms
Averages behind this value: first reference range 6.9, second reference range 6.78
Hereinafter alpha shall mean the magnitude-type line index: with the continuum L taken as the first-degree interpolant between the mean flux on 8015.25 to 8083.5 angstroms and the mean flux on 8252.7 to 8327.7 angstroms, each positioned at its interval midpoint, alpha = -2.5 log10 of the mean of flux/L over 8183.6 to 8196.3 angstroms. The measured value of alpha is 0.091 mag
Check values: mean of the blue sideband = 6.89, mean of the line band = 6.25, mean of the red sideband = 6.74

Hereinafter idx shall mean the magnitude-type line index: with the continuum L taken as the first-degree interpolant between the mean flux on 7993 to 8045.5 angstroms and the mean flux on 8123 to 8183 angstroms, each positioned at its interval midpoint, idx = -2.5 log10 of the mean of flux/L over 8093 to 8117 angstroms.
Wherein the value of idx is 0.02 mag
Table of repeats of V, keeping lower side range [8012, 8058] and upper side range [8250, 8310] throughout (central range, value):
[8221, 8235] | 0.3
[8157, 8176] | -0.1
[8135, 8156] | -0.2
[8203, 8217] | 0.4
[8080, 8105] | 0.3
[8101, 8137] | -0.1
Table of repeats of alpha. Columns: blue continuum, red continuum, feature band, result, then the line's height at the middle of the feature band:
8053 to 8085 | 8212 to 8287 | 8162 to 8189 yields 0.02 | 6.8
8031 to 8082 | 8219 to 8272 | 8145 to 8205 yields 0.02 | 6.77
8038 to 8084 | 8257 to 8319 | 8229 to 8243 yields 0.03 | 6.8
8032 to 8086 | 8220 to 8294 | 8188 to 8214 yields 0.05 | 6.78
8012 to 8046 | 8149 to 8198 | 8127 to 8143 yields -0.03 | 6.72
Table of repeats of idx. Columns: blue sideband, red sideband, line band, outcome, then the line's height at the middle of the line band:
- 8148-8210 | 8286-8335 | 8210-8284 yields -0.01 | 6.63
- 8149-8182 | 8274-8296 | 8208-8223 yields 0.05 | 6.83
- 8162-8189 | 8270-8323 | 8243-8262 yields 0.00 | 6.73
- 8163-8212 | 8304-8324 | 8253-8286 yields -0.03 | 6.62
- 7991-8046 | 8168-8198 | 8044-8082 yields -0.01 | 6.82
